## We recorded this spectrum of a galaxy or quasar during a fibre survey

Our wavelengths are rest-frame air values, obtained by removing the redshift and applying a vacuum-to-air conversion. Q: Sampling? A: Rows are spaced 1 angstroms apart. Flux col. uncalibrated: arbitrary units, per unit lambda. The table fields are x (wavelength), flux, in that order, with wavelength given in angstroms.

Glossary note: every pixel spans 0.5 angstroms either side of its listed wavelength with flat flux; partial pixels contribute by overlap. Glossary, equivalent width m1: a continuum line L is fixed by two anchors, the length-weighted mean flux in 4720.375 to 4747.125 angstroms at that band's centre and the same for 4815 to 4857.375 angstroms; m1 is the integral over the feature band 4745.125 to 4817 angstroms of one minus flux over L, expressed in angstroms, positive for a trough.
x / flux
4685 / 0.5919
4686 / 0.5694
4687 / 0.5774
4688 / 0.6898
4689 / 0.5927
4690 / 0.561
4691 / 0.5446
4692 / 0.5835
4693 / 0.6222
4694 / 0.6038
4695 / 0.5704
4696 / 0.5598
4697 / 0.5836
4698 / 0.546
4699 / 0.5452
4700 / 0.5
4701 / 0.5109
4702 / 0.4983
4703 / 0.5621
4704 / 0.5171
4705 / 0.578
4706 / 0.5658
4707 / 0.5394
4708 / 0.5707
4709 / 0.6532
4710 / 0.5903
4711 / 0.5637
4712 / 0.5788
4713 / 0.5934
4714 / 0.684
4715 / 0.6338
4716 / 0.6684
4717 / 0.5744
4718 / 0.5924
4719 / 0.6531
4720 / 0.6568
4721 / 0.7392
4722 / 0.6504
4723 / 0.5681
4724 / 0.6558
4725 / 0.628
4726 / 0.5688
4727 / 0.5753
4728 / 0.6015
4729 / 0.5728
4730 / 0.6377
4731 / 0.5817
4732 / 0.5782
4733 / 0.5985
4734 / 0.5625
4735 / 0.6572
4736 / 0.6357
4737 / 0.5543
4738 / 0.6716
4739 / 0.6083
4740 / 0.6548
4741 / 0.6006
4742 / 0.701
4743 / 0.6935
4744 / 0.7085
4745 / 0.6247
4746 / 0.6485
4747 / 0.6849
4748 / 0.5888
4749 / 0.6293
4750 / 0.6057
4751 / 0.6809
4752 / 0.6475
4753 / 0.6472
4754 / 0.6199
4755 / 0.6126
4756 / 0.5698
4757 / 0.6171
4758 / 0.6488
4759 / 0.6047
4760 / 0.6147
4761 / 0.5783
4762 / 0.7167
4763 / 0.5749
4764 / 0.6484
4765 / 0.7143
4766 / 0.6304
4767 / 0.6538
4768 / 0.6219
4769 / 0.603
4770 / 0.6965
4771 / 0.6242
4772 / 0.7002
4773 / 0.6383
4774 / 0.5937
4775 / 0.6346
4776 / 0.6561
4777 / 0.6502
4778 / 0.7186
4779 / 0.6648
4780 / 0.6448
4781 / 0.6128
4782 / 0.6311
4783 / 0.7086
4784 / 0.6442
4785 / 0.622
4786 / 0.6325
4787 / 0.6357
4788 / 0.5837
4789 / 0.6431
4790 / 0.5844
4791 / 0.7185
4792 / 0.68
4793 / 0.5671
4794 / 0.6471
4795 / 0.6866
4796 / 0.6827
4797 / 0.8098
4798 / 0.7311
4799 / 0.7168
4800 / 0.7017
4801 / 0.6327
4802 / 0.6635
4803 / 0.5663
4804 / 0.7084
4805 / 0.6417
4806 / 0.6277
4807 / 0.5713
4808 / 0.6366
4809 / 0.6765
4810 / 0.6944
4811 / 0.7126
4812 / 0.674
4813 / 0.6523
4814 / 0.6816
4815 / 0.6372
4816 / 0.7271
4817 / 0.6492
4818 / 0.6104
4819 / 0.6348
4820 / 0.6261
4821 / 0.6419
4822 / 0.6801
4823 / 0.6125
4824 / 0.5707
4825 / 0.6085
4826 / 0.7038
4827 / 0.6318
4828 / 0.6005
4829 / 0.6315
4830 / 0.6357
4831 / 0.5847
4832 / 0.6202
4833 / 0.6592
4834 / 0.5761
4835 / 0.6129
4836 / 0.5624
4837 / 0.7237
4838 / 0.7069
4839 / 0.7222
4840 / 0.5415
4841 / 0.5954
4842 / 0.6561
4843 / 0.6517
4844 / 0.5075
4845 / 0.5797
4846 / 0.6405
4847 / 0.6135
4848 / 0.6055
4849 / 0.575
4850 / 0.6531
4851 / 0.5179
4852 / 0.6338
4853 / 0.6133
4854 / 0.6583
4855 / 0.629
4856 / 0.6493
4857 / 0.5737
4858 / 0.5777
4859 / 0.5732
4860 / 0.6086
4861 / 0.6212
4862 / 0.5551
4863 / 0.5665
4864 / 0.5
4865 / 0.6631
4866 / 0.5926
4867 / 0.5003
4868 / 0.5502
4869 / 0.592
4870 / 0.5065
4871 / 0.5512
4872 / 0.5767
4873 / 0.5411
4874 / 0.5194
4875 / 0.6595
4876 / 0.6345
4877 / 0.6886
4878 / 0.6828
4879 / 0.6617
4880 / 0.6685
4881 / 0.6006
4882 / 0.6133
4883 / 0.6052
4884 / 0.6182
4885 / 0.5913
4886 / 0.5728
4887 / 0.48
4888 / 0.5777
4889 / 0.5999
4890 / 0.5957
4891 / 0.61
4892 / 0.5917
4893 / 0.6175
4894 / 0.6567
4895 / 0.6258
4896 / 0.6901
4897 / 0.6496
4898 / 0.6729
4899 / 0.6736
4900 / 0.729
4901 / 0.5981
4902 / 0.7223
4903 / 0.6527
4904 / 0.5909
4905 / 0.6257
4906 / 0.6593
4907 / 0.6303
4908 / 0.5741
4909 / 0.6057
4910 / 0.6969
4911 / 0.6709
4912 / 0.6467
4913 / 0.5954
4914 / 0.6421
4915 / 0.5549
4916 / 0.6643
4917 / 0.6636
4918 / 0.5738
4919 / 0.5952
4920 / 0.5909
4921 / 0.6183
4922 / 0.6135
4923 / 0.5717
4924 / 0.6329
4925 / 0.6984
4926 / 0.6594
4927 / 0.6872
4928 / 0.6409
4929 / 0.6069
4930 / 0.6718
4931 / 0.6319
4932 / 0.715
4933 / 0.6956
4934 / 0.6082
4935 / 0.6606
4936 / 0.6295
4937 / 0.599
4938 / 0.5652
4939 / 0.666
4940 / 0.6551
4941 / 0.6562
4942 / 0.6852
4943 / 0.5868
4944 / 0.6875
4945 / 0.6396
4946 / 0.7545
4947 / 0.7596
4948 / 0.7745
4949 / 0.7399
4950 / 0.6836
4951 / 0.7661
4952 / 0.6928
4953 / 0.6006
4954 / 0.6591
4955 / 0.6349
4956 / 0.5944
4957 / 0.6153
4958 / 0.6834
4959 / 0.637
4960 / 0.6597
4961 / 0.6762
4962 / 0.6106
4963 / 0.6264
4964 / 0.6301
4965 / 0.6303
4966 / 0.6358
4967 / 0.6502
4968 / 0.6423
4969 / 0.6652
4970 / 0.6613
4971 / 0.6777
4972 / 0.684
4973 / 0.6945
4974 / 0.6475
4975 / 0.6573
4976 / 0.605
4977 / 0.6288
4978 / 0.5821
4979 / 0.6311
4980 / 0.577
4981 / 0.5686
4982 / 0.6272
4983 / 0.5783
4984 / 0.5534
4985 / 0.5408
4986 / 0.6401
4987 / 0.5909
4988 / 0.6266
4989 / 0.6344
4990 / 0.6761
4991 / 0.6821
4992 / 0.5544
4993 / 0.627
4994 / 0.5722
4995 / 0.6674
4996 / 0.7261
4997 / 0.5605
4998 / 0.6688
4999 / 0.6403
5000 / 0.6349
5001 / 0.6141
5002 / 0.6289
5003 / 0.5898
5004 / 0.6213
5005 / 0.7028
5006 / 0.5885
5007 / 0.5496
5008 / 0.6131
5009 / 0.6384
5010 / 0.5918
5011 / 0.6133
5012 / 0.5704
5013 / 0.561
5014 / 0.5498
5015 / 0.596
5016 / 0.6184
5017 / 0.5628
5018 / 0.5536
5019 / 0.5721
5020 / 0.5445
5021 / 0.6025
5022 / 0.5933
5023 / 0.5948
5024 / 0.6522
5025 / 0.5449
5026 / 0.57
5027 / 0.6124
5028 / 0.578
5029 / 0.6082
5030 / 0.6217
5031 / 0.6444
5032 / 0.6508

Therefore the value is -2.7 angstroms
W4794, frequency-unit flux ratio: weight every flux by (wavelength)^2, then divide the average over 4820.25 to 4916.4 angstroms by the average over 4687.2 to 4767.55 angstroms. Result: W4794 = 1.1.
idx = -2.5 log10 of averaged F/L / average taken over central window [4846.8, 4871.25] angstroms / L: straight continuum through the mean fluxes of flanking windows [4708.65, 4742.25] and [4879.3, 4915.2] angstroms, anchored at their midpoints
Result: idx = 0.07 mag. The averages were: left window 0.618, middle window 0.587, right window 0.626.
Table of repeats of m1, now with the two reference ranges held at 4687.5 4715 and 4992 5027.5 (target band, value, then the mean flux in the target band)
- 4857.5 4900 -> -0.8 angstroms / 0.602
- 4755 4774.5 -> -1.8 angstroms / 0.634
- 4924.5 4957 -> -3.7 angstroms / 0.665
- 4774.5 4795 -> -2.2 angstroms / 0.645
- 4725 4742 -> -0.8 angstroms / 0.607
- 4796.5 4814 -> -2.6 angstroms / 0.672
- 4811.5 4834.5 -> -2.0 angstroms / 0.637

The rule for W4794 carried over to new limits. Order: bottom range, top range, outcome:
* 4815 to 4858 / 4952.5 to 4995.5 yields 1.07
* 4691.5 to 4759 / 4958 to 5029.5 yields 1.13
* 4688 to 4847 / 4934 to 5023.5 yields 1.09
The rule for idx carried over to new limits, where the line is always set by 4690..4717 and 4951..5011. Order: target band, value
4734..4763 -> -0.089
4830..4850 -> -0.030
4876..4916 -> -0.029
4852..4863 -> 0.000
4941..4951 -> -0.130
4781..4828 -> -0.101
